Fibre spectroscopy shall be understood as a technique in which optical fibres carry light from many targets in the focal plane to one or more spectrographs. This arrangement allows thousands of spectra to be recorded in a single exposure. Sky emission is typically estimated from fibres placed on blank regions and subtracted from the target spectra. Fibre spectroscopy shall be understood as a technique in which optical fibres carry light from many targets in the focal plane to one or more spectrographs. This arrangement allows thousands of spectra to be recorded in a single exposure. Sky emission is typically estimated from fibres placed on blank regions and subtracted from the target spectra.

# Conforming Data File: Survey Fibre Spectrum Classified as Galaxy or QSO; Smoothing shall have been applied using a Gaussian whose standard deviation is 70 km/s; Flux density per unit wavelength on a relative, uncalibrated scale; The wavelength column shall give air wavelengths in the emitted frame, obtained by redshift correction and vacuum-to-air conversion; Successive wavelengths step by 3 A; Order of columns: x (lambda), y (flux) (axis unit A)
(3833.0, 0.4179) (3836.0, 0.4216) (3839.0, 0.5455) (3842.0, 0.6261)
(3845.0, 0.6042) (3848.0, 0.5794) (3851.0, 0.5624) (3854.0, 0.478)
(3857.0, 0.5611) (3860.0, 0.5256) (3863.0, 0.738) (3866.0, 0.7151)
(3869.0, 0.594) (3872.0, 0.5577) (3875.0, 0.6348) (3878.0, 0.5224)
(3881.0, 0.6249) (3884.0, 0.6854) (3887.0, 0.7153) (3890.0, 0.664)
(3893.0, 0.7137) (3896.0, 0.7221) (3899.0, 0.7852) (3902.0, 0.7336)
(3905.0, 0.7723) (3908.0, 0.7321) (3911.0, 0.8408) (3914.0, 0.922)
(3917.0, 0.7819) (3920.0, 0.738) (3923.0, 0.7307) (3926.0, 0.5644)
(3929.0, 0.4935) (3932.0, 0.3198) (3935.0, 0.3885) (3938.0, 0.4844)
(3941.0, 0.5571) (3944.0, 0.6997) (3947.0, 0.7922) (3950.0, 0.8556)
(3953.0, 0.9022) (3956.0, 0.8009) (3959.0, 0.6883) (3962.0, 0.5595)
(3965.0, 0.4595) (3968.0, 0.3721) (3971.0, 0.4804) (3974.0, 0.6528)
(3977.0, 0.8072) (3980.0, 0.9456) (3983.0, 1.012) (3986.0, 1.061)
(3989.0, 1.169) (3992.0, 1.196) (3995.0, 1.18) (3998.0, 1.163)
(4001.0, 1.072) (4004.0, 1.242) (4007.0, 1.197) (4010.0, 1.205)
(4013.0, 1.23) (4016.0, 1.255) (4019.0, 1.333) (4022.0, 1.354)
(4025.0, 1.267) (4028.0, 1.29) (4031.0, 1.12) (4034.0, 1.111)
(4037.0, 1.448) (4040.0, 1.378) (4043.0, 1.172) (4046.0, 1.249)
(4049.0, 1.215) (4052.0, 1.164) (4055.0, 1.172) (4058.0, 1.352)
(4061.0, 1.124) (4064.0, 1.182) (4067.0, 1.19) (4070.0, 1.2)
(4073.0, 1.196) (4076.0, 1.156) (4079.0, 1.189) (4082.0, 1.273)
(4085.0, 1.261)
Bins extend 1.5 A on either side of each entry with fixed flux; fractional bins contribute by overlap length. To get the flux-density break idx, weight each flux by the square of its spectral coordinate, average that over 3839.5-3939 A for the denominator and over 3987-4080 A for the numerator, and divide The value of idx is 2.05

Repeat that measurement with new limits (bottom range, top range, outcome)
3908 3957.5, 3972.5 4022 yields 1.69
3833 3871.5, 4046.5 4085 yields 2.34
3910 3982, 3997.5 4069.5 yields 1.94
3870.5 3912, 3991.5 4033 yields 1.88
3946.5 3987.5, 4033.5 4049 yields 1.79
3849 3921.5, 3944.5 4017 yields 1.43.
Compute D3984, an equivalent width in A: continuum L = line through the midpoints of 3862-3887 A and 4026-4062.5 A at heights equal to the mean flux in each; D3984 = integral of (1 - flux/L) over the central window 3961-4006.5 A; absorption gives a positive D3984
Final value 5.78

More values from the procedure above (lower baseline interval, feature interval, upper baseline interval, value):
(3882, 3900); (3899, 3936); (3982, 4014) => 6.1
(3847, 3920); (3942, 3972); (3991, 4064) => 9.1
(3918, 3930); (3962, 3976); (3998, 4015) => 6.4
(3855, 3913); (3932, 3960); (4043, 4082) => 6.4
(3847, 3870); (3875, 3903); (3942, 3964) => -1.6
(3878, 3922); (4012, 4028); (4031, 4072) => -2.4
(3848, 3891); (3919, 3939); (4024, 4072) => 7.0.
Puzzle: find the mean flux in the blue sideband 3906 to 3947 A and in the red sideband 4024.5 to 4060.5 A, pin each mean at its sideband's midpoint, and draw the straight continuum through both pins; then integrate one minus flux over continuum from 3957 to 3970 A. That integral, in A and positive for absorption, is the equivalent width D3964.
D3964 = 4.7 A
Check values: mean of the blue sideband 0.642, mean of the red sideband 1.24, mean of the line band 0.529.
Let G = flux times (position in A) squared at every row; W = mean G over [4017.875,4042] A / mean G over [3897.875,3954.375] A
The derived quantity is 2.0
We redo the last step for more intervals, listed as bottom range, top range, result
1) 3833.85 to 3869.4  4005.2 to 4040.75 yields 2.39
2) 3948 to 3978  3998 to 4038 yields 1.93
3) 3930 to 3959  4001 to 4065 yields 2.01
